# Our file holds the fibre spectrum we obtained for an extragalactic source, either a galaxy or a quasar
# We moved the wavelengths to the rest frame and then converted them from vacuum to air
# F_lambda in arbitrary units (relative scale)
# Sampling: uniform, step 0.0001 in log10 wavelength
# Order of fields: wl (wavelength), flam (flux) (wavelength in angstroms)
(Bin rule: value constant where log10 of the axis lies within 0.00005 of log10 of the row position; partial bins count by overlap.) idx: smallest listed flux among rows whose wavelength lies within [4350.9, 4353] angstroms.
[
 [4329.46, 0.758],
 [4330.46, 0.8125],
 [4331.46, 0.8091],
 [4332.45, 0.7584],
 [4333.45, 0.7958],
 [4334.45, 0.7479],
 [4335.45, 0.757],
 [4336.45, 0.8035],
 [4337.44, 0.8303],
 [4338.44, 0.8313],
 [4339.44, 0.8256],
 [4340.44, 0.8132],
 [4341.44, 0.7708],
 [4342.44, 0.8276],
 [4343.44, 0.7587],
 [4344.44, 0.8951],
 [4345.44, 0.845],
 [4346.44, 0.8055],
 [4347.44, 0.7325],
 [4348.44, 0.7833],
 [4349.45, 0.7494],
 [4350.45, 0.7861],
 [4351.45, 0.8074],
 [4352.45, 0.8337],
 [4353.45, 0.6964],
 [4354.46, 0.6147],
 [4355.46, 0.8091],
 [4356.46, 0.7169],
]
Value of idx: 0.8074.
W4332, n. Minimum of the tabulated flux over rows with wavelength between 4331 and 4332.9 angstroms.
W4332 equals 0.7584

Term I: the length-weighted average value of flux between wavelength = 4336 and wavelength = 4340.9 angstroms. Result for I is 0.822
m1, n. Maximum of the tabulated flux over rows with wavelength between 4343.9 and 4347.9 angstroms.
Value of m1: 0.8951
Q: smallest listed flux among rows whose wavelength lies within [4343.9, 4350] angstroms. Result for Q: 0.7325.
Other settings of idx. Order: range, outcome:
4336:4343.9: 0.7587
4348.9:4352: 0.7494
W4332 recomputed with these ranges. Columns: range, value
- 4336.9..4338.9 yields 0.8303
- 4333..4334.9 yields 0.7479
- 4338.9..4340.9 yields 0.8132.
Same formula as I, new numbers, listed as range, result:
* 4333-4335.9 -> 0.766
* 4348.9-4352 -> 0.781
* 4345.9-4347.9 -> 0.772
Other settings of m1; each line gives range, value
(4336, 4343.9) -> 0.8313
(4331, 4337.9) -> 0.8303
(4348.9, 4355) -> 0.8337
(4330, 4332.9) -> 0.8125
